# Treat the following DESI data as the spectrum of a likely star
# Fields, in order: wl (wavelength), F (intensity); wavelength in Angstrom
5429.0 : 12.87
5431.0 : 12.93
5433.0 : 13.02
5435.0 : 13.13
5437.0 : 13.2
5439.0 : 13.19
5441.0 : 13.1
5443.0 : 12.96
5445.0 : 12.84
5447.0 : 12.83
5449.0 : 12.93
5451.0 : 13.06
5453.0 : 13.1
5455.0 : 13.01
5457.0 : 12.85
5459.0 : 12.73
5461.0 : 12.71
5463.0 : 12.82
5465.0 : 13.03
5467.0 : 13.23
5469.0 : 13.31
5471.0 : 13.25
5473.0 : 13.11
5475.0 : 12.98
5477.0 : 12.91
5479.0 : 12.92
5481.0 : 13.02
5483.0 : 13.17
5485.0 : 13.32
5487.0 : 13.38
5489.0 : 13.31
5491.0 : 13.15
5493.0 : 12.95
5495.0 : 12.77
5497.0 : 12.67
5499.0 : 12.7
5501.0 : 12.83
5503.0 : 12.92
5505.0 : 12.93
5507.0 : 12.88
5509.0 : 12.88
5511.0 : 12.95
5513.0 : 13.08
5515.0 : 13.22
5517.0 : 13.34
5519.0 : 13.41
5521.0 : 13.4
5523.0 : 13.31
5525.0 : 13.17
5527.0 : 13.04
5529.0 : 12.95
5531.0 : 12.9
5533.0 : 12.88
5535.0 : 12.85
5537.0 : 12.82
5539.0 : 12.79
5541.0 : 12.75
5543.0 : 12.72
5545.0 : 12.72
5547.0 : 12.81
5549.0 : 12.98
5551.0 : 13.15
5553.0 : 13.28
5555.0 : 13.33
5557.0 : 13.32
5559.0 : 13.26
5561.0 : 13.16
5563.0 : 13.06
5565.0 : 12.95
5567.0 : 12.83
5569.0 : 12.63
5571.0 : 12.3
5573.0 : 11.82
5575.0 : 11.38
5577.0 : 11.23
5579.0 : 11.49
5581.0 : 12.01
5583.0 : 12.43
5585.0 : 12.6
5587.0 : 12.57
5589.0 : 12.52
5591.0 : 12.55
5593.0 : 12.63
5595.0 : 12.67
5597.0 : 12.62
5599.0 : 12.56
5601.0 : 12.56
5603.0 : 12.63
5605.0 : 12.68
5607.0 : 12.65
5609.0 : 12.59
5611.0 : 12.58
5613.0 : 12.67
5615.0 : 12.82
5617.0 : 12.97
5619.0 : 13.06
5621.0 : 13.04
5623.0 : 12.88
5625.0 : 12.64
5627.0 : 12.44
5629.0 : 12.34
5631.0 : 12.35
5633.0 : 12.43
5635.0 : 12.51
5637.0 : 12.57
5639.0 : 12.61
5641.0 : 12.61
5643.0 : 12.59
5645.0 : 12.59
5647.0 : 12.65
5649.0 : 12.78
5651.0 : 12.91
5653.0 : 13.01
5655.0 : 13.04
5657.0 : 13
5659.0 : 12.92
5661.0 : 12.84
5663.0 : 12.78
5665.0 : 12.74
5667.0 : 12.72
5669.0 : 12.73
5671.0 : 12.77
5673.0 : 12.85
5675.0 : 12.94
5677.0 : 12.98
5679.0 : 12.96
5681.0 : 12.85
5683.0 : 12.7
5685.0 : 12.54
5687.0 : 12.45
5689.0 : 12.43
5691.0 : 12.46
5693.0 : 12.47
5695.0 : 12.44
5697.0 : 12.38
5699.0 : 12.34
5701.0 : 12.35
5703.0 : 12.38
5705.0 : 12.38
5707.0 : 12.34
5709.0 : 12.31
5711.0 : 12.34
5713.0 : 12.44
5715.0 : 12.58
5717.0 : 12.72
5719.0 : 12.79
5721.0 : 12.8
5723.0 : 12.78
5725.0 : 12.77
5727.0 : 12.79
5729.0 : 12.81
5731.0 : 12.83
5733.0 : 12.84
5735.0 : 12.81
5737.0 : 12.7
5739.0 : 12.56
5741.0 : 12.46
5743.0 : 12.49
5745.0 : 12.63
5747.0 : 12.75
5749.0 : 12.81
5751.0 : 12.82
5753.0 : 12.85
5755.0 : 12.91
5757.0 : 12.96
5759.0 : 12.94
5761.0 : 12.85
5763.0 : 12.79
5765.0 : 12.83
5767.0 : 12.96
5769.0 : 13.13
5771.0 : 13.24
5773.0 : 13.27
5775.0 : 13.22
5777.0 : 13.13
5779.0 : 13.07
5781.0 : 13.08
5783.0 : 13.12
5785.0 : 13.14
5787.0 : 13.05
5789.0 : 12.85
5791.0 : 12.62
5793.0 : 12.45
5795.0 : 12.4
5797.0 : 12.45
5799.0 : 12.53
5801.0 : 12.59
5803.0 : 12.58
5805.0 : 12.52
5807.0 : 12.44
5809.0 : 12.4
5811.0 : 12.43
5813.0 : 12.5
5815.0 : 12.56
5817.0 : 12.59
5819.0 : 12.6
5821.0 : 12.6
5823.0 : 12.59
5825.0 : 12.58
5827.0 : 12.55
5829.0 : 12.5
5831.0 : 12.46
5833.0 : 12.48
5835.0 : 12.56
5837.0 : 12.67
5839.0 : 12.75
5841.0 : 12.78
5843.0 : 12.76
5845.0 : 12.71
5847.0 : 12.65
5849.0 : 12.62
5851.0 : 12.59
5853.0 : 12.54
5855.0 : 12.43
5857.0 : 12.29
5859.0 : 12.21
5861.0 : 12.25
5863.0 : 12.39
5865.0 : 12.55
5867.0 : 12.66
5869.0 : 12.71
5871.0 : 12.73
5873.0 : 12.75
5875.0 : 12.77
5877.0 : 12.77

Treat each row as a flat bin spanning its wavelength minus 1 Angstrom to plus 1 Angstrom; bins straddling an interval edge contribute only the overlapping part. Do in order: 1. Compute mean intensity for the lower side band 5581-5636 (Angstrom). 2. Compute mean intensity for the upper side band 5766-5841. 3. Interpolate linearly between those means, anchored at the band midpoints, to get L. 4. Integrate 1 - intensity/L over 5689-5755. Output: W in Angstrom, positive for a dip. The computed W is 0.4 Angstrom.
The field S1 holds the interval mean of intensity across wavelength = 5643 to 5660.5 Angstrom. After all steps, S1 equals 12.8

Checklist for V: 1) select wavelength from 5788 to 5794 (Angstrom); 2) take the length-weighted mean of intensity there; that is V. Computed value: 12.6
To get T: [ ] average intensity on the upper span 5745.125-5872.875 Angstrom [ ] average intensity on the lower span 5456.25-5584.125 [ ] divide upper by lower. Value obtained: 0.99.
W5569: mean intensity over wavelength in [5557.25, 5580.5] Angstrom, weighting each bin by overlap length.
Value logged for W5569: 12.4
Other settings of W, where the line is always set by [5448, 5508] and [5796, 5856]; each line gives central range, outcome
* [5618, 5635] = 0.2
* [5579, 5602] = 0.7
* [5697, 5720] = 0.5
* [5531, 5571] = -0.1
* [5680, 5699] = 0.3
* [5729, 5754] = -0.1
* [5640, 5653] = 0.1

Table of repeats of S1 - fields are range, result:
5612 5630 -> 12.8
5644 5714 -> 12.7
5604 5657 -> 12.7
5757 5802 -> 12.9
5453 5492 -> 13.1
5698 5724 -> 12.5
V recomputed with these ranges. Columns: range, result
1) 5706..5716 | 12.4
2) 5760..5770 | 12.9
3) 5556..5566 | 13.2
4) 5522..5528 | 13.2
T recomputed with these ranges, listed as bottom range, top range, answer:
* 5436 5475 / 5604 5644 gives 0.97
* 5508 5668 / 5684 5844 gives 0.99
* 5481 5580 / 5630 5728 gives 0.98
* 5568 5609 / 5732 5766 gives 1.04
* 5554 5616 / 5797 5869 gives 1.00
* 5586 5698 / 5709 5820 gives 1.01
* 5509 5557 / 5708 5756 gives 0.97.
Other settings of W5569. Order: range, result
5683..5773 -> 12.7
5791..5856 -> 12.6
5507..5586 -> 12.8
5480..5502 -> 13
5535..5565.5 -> 13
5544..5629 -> 12.6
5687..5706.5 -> 12.4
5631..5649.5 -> 12.6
